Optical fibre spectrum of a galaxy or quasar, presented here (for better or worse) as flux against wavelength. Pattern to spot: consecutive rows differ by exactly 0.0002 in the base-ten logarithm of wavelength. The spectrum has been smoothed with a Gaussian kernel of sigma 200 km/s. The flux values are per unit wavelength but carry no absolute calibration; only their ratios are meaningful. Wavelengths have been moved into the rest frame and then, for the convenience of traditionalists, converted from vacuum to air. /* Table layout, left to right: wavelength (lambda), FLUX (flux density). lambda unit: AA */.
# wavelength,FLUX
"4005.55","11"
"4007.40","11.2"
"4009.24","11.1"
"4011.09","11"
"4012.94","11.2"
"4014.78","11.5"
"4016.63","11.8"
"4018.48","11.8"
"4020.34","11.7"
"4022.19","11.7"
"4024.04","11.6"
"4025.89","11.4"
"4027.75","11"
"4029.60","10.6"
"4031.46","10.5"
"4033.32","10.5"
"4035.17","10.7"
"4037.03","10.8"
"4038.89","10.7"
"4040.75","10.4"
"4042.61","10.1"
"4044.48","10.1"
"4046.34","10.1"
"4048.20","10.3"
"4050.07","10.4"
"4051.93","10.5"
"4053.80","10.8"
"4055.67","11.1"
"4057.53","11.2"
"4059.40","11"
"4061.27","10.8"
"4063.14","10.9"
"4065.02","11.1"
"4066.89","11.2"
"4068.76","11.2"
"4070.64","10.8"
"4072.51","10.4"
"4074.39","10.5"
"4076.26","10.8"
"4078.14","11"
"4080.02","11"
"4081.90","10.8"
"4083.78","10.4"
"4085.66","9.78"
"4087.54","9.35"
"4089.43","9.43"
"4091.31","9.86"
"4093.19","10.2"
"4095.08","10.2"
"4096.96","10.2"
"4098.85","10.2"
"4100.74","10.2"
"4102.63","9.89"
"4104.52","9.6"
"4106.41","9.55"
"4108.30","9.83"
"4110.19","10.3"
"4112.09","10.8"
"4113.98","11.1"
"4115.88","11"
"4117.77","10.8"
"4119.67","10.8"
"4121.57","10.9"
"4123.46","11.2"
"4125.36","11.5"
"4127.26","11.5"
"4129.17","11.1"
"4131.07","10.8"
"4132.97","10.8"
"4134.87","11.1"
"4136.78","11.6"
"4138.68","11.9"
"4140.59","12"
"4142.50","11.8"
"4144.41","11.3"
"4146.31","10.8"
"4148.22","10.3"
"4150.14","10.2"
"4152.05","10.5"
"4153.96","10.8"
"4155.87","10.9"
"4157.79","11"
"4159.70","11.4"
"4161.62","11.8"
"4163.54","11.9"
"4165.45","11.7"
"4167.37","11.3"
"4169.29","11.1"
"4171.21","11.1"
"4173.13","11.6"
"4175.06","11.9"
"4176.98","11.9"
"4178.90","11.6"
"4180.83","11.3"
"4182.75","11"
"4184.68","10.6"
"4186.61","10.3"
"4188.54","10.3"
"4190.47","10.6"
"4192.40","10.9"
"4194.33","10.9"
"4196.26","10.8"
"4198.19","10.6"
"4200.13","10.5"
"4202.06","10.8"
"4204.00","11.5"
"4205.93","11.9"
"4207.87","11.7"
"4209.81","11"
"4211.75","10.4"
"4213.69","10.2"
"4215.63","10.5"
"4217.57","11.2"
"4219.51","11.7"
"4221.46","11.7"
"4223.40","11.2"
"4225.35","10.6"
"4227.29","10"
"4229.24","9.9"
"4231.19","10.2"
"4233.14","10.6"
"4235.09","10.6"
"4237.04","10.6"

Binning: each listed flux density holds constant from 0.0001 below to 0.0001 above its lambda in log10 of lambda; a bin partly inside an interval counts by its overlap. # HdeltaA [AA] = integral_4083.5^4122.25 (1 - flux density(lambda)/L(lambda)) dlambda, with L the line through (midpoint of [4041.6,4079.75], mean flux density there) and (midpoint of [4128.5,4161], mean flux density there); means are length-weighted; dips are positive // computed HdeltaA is 2.5 AA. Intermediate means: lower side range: 10.7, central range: 10.2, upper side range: 11.1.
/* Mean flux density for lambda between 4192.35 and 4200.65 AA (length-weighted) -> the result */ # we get 10.7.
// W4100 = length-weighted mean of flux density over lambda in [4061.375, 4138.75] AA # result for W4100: 10.6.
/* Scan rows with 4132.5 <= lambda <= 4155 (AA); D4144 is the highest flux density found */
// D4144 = 12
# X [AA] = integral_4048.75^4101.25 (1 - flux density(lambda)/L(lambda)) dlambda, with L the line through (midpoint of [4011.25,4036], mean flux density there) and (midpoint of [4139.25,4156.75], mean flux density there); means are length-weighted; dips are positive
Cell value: 2.7 AA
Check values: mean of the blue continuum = 11.2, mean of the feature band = 10.5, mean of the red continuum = 11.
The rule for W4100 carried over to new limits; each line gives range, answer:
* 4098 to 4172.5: 10.9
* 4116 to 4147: 11.2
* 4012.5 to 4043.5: 11.1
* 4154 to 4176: 11.4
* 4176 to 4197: 10.9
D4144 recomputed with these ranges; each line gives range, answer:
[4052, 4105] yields 11.2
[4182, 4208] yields 11.9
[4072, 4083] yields 11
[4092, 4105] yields 10.2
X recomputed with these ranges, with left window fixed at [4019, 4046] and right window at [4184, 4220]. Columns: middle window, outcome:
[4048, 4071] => -0.1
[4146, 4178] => -1.0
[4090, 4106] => 1.2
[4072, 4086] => 0.3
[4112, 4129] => -0.4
